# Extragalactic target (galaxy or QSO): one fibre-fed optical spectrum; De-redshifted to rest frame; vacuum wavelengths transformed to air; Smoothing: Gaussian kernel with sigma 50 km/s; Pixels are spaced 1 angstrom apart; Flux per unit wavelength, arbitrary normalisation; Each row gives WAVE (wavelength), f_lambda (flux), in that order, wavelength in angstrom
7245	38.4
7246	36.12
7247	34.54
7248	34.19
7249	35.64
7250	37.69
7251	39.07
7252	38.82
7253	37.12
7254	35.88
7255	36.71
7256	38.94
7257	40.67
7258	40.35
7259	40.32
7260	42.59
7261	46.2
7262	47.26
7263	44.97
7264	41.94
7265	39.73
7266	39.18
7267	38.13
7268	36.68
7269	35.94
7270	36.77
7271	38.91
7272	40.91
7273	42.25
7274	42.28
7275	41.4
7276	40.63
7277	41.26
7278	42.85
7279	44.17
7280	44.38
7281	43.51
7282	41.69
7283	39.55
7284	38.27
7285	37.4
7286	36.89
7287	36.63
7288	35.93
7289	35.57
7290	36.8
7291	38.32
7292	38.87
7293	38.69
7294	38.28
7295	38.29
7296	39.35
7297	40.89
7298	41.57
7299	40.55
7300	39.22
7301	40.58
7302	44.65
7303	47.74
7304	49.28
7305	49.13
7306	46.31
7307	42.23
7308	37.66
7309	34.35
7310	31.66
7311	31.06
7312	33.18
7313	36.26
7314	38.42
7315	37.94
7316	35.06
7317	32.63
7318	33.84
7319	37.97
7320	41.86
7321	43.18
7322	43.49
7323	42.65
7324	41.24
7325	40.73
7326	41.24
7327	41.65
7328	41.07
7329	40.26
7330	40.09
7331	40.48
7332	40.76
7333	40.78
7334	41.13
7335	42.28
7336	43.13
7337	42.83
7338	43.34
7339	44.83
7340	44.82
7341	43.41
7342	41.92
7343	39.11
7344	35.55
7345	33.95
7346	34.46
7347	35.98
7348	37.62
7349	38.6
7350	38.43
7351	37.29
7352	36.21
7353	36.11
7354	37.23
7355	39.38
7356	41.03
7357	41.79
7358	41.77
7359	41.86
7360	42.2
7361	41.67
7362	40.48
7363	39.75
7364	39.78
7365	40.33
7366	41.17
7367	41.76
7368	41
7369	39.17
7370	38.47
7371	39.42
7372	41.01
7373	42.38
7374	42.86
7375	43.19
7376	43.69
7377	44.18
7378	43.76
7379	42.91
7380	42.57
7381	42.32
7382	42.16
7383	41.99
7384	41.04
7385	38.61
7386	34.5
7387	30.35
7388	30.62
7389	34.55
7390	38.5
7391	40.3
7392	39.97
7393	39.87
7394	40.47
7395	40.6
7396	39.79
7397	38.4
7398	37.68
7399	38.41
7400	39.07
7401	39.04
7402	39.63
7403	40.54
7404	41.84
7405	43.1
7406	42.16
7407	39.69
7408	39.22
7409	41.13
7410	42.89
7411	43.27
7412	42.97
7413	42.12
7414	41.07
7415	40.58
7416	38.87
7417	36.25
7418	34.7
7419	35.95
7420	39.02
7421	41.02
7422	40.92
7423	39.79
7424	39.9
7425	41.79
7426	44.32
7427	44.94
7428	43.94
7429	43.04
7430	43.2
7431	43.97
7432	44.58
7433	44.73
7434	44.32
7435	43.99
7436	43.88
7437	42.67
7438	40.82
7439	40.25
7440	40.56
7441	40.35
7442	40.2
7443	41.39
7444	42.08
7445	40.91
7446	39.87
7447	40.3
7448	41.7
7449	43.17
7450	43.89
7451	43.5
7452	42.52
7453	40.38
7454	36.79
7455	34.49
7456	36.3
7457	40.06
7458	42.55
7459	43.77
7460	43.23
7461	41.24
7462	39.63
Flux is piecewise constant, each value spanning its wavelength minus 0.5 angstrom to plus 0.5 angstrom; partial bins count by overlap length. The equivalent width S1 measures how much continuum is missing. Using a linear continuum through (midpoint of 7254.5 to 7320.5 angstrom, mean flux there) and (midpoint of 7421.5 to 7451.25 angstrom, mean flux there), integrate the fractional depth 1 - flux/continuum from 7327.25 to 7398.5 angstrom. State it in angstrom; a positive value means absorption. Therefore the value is 1.8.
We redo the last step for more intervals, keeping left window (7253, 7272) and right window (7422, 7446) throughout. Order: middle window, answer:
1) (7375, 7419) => 2.0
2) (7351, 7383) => 0.4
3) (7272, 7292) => 0.1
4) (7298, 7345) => 0.5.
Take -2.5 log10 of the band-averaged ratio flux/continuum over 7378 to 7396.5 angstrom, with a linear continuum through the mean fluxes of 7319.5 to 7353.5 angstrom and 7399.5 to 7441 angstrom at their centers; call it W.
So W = 0.050 mag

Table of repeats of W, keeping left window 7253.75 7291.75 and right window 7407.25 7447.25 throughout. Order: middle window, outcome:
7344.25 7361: 0.064 mag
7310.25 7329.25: 0.054 mag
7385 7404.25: 0.083 mag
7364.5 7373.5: 0.010 mag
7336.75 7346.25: 0.004 mag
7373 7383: -0.052 mag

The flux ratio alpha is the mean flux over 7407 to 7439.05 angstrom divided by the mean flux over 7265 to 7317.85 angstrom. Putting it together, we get 1.1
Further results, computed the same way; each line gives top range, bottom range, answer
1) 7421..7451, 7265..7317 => 1.07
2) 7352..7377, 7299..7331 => 1.02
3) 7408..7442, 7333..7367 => 1.04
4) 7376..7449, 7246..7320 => 1.03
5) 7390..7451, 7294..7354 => 1.03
